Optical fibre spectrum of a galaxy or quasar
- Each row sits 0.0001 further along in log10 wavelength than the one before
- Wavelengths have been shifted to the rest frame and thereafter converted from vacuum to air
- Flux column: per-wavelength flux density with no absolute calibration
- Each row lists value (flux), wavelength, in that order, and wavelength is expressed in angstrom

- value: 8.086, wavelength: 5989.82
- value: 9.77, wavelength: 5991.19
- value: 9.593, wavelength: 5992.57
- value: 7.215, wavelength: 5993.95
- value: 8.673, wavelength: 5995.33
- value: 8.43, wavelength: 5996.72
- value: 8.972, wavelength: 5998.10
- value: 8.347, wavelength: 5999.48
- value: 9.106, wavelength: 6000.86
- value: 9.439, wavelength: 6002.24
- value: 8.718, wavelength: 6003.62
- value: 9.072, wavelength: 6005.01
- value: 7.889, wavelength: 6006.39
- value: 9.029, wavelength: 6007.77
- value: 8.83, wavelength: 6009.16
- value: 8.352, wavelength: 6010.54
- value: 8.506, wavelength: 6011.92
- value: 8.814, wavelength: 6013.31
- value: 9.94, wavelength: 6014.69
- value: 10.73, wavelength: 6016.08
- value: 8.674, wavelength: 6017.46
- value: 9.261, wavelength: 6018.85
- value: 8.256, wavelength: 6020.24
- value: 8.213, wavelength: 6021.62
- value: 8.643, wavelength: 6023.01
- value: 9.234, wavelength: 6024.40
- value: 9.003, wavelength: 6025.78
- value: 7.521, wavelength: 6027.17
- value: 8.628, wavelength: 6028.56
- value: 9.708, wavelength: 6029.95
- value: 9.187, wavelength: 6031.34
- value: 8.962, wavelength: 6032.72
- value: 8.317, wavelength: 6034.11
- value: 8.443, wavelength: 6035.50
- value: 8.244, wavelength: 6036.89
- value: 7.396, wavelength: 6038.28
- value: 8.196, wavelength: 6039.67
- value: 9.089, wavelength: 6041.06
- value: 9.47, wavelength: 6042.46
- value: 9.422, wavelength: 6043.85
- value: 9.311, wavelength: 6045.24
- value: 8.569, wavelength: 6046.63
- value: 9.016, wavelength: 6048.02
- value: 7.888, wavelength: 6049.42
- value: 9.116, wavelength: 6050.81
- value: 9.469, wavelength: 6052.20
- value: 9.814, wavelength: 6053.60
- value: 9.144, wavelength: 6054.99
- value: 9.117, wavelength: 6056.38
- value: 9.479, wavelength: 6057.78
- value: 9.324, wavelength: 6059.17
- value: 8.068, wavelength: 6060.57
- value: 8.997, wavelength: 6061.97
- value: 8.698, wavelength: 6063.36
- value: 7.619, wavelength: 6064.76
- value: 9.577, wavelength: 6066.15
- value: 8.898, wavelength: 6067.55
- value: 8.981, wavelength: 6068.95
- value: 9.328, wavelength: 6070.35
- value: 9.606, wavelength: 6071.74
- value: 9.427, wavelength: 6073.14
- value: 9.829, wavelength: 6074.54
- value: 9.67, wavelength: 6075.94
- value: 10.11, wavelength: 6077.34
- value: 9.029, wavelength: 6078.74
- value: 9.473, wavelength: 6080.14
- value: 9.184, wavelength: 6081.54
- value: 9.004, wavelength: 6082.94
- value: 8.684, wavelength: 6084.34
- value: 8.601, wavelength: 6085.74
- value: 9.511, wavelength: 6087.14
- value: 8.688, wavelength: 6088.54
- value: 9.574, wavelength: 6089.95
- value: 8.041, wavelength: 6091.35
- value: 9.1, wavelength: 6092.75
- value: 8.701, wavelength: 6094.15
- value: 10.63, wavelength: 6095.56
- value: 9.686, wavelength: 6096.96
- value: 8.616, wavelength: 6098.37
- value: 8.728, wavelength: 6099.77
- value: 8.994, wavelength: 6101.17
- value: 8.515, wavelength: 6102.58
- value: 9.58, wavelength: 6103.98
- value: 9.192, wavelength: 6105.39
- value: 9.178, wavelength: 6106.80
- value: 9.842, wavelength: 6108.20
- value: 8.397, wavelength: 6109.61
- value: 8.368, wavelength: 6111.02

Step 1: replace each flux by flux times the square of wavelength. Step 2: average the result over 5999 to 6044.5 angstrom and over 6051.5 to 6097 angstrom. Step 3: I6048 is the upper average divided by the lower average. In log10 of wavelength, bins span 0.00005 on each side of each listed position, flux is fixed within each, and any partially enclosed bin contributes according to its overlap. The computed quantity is 1.06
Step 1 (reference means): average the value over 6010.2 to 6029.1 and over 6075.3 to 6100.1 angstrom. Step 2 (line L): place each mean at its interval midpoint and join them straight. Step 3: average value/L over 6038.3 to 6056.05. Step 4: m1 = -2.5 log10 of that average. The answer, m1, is 0.00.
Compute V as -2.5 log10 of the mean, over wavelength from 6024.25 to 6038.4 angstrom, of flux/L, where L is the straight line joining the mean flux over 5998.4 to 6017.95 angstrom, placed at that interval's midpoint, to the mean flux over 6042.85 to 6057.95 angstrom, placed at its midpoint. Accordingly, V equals 0.05 mag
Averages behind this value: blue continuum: 8.97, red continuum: 9.12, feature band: 8.63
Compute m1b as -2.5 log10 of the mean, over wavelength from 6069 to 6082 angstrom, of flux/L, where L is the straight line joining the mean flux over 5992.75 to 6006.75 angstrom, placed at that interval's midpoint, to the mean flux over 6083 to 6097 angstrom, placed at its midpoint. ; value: -0.06 mag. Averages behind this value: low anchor 8.64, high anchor 9.09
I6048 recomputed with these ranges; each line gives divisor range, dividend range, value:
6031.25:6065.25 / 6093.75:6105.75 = 1.06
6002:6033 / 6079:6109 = 1.05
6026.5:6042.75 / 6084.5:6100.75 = 1.08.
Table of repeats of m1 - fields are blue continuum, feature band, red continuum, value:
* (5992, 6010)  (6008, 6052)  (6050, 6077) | 0.01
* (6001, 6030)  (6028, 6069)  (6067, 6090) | 0.02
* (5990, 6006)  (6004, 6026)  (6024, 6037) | -0.02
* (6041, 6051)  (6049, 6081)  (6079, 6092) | -0.02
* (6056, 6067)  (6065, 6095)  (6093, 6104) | -0.02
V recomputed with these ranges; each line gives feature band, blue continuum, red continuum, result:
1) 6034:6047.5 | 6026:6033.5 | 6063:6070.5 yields 0.02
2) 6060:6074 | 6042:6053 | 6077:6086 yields 0.02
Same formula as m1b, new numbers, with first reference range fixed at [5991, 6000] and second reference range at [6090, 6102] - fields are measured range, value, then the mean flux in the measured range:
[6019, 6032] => 0.007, 8.73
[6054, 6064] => -0.010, 9.01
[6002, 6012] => -0.001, 8.71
